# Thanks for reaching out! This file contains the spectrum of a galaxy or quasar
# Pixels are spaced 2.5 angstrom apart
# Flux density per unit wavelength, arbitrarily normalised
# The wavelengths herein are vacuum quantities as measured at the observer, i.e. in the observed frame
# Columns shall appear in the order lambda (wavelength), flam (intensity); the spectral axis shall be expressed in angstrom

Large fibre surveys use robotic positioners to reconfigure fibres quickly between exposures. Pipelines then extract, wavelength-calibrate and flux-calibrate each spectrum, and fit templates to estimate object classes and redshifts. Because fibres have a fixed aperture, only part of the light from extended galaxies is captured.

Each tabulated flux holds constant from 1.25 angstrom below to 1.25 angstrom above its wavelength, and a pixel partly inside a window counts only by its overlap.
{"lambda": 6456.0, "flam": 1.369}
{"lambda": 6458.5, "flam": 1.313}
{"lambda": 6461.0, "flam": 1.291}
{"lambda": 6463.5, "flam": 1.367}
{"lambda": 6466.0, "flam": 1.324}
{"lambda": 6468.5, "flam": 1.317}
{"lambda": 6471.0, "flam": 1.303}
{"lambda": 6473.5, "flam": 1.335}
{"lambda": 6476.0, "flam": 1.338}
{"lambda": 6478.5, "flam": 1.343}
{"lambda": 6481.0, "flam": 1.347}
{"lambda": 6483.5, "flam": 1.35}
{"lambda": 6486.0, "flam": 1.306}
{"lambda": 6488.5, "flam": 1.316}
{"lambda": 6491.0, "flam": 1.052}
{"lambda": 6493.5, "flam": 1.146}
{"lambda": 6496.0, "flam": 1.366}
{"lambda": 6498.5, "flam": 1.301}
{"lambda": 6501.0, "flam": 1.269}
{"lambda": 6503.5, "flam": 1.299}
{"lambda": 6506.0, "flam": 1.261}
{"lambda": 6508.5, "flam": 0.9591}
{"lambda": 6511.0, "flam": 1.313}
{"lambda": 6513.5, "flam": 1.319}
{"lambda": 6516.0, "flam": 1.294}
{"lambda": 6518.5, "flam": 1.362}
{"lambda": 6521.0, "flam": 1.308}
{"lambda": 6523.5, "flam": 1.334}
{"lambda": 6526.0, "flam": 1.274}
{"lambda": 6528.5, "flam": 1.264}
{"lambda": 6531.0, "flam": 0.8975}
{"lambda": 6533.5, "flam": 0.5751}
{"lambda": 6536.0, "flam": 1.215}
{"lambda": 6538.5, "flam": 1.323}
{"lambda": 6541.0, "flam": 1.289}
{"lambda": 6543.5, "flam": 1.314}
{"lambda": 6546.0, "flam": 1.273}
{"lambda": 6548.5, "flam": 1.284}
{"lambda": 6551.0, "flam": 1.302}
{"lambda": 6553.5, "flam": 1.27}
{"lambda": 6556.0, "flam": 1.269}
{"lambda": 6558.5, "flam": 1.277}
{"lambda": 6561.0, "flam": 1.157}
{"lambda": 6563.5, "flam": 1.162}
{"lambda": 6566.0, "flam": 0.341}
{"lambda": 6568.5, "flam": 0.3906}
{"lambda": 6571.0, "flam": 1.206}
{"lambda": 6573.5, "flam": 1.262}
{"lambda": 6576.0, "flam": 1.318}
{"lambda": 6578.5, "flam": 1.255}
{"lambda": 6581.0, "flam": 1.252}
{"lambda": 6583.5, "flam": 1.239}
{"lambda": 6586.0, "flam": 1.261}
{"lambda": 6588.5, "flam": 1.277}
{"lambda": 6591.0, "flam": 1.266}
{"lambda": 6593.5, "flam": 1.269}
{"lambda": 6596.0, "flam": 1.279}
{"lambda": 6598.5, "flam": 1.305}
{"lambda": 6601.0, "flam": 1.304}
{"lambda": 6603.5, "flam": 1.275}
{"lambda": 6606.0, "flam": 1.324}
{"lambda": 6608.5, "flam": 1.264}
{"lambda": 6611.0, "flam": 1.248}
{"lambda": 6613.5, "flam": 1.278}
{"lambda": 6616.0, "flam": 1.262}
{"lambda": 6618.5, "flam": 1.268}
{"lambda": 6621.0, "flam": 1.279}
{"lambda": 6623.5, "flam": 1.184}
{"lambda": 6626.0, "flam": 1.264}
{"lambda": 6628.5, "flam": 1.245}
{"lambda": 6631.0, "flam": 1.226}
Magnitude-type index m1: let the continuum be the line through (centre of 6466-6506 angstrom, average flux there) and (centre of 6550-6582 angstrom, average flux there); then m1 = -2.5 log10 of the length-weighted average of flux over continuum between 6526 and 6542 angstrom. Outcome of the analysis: 0.07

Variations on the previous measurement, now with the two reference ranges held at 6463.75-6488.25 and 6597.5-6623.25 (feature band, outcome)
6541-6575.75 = 0.15 mag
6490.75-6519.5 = 0.06 mag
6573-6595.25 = 0.02 mag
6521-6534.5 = 0.19 mag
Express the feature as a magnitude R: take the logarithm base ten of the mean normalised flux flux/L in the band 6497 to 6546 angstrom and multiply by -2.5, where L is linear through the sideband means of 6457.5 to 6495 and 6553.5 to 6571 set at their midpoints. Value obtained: -0.087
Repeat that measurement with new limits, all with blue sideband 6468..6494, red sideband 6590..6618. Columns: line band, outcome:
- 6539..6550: -0.01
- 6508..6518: 0.03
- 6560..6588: 0.18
